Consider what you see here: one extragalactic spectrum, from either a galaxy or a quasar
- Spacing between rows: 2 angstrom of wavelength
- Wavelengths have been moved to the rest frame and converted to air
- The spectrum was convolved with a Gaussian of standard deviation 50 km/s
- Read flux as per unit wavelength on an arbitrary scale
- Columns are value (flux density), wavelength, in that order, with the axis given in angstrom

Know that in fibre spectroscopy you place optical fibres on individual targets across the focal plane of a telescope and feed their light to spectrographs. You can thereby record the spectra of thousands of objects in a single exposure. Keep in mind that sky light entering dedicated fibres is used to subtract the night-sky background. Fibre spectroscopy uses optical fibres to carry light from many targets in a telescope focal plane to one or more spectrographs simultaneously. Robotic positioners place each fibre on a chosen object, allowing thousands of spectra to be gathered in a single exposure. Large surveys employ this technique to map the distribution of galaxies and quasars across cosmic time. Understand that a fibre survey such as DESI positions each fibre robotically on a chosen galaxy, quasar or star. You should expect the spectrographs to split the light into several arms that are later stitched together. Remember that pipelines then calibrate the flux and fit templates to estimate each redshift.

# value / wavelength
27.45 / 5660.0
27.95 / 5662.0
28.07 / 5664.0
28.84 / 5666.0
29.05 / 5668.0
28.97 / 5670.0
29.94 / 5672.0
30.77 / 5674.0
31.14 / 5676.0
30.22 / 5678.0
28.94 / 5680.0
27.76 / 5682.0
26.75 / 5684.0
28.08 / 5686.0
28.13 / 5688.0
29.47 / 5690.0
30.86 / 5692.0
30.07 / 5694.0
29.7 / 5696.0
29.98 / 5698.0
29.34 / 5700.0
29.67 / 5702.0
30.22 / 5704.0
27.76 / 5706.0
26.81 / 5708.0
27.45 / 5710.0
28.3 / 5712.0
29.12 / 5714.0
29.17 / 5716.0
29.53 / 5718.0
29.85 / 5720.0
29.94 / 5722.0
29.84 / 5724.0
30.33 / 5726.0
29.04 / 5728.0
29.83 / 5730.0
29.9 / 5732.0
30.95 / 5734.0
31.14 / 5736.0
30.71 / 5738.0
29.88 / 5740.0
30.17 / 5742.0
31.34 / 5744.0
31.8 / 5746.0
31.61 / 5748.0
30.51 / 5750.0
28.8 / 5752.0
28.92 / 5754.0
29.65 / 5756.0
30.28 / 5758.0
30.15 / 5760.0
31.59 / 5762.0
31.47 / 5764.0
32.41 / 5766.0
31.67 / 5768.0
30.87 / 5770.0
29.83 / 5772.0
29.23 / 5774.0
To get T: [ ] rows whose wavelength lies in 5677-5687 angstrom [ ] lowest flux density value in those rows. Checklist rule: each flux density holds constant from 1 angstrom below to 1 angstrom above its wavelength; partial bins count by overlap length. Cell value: 26.75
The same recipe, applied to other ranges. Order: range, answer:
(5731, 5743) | 29.88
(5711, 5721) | 28.3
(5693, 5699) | 29.7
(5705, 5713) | 26.81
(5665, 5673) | 28.84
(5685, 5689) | 28.08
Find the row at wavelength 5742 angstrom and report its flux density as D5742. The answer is 30.17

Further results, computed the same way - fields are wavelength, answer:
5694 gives 30.07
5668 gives 29.05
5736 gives 31.14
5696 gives 29.7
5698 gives 29.98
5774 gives 29.23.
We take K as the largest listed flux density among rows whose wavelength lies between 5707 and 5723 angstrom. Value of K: 29.94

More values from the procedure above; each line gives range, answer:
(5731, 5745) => 31.34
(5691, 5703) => 30.86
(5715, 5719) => 29.53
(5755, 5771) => 32.41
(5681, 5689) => 28.13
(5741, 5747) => 31.8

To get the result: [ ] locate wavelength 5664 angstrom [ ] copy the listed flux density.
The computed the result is 28.07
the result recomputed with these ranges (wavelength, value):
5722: 29.94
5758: 30.28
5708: 26.81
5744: 31.34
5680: 28.94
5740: 29.88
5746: 31.8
